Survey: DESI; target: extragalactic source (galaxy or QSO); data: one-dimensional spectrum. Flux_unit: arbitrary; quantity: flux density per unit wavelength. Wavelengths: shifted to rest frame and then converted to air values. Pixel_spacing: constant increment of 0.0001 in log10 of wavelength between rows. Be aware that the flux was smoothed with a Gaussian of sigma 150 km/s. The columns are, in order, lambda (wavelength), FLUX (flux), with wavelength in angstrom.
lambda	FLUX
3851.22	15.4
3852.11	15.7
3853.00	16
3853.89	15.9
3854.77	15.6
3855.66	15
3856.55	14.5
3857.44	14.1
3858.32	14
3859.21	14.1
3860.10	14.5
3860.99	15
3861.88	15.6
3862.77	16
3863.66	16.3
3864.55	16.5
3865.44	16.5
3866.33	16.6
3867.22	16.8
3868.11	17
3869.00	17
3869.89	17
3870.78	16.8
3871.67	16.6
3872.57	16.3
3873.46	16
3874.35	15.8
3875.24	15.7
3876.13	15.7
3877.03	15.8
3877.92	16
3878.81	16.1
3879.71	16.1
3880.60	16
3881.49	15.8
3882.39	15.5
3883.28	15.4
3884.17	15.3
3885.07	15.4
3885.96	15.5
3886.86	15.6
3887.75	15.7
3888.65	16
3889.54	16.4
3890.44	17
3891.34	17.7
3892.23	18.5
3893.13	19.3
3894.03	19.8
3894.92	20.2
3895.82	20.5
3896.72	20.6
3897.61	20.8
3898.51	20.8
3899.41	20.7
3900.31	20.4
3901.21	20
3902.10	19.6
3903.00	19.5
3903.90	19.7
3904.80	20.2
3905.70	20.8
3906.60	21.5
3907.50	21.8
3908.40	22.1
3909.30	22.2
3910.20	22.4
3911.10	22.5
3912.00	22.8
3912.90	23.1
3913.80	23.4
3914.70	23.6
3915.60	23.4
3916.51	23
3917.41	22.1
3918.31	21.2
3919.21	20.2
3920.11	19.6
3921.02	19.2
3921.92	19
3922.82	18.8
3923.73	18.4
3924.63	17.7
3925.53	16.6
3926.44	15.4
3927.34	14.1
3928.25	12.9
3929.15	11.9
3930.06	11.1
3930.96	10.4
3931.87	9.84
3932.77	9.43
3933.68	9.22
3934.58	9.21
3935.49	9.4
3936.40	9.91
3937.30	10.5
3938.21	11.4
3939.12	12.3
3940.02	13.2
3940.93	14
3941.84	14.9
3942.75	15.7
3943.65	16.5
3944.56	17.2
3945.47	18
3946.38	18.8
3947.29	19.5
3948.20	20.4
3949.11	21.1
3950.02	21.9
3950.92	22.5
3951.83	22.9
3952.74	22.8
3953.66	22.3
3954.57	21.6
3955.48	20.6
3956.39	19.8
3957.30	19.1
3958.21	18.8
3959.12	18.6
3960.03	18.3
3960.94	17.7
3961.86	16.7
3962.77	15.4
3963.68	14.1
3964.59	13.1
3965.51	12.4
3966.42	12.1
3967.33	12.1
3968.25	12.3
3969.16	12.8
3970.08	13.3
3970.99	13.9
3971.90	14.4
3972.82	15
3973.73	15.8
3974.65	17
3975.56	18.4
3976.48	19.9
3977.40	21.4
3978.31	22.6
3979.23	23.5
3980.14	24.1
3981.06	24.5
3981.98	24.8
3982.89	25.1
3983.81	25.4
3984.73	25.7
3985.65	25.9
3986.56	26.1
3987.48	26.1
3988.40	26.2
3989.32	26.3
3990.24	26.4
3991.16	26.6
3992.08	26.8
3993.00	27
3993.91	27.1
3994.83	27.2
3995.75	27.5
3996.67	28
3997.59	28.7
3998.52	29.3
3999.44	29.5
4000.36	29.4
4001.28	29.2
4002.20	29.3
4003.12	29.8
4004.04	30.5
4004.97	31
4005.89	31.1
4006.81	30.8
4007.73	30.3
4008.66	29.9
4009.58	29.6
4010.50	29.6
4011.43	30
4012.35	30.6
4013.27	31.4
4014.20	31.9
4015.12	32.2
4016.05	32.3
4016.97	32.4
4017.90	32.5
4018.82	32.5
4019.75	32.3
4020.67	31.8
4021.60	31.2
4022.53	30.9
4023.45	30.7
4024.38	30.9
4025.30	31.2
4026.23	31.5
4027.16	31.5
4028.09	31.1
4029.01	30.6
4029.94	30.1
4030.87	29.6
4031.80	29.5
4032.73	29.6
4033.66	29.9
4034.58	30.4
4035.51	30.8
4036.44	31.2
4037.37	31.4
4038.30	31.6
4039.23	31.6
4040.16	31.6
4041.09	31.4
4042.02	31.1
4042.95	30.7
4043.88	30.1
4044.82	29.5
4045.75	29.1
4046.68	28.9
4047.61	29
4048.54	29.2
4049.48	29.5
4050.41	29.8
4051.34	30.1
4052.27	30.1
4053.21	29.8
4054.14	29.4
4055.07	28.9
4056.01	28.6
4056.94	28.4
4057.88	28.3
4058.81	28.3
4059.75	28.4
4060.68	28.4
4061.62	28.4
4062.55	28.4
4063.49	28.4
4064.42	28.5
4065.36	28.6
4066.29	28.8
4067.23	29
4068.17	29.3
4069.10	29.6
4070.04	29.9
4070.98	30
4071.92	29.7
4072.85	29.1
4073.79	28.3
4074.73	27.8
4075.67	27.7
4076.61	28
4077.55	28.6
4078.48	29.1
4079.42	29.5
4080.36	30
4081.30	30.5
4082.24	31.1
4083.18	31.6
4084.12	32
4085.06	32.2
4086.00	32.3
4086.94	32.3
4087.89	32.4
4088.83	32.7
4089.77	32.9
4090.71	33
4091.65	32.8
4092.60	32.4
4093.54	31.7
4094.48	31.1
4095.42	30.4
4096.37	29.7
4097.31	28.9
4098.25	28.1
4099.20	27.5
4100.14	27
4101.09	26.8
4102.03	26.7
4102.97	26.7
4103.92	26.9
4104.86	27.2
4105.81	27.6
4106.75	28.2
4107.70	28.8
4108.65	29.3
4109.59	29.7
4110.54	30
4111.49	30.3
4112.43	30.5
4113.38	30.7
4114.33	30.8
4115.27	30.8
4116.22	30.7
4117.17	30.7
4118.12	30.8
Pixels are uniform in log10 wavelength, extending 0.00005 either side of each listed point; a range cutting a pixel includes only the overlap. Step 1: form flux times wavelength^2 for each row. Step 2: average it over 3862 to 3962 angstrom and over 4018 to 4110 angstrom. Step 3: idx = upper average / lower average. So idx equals 1.83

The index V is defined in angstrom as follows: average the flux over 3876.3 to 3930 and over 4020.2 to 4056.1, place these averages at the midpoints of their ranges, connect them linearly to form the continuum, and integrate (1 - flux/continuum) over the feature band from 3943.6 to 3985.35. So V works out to 9.0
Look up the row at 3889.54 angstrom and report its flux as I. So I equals 16.4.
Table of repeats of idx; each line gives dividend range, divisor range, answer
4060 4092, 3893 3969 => 1.81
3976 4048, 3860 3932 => 1.72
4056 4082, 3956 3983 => 1.74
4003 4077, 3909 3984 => 1.79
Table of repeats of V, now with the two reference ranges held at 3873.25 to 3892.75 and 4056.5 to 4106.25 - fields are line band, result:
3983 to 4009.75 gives -4.90 angstrom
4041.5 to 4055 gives -1.23 angstrom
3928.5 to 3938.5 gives 4.74 angstrom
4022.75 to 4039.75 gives -3.03 angstrom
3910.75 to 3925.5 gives -2.07 angstrom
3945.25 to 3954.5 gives -0.23 angstrom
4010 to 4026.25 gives -4.01 angstrom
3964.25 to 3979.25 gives 4.36 angstrom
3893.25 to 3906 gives -2.26 angstrom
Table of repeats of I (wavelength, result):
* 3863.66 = 16.3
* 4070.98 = 30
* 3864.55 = 16.5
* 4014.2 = 31.9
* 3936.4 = 9.91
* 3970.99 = 13.9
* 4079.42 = 29.5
